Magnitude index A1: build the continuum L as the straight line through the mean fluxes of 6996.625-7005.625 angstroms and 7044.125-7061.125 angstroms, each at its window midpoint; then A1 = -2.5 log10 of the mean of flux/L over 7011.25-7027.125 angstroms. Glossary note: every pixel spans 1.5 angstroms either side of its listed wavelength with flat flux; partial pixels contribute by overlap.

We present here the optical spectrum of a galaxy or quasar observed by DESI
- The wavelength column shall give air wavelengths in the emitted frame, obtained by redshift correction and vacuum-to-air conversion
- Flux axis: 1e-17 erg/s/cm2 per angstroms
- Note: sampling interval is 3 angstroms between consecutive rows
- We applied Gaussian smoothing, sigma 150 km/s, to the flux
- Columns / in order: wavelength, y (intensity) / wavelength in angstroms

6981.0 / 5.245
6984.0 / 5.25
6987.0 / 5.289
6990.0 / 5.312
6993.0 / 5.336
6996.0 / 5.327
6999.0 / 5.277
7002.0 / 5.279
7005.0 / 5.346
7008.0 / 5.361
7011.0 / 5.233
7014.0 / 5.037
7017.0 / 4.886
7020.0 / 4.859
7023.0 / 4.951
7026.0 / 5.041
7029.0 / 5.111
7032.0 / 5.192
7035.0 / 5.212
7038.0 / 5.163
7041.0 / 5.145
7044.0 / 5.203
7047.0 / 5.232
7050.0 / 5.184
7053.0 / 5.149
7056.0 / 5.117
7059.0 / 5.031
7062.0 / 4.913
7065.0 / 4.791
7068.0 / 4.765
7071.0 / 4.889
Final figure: 0.06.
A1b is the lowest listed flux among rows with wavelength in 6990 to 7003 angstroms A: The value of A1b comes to 5.277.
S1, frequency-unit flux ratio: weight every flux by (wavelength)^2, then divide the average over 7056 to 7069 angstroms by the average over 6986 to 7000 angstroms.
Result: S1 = 0.9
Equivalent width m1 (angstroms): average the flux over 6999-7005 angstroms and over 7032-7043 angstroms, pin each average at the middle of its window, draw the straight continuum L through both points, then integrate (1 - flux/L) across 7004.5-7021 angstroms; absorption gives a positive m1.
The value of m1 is 0.5 angstroms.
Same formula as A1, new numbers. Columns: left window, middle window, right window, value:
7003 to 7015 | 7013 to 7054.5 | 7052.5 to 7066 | 0.01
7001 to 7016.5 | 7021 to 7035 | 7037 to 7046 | 0.02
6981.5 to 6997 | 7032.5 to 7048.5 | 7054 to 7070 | -0.03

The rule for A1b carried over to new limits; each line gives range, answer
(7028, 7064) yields 4.913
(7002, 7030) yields 4.859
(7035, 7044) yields 5.145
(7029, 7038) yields 5.111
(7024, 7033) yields 5.041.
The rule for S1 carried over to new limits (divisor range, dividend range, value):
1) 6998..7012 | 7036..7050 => 0.99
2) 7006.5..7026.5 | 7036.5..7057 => 1.03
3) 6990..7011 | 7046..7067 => 0.97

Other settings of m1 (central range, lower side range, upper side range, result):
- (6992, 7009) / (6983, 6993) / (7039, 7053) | -0.2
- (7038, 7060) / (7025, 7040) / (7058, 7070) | -0.7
